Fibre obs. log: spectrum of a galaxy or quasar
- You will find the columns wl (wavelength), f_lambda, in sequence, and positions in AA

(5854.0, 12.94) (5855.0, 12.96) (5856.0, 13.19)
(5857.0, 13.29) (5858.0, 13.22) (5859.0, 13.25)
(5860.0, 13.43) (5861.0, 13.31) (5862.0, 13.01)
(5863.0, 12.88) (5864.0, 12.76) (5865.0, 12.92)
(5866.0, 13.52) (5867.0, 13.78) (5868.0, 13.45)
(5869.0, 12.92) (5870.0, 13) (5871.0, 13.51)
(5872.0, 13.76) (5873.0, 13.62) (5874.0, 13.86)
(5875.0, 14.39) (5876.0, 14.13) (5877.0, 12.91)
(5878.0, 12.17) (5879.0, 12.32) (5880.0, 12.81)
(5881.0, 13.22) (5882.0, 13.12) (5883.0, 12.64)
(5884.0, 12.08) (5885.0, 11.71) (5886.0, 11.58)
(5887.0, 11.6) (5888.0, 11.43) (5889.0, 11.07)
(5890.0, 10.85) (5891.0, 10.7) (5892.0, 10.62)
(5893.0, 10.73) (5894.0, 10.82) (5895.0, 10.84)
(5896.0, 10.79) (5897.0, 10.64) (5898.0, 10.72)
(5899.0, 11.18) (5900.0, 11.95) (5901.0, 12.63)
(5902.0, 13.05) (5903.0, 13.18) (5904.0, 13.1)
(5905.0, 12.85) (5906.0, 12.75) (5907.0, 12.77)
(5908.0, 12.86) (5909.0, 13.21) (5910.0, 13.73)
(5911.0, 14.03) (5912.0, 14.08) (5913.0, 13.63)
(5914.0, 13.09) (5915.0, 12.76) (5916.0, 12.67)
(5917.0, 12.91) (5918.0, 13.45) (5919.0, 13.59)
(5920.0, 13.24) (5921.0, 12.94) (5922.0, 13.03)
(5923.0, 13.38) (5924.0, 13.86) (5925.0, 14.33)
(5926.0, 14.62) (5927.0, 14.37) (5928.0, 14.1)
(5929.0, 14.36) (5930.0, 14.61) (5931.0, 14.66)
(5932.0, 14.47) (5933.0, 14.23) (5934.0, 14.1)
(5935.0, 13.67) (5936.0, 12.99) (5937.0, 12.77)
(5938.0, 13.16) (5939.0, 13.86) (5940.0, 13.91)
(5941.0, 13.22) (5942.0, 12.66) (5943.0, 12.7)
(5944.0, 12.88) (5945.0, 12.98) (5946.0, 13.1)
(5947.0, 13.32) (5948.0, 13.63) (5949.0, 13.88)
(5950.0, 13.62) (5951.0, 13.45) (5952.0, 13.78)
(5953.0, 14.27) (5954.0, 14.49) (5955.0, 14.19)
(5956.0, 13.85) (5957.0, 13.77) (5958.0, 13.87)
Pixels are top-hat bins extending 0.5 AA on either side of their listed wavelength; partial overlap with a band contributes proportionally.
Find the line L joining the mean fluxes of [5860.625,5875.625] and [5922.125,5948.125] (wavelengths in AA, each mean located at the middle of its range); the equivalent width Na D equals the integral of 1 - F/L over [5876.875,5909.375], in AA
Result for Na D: 3.72 AA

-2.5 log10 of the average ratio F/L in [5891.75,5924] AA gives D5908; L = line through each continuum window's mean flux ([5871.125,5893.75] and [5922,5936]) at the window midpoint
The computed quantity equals 0.06 mag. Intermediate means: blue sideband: 12.3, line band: 12.6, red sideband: 14.1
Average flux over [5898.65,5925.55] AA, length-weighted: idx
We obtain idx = 13.1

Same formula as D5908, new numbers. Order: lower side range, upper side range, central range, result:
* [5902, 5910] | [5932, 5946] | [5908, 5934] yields -0.045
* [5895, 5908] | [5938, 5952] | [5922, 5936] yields -0.100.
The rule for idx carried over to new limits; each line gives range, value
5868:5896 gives 12.3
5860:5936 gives 12.9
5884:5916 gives 12.1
